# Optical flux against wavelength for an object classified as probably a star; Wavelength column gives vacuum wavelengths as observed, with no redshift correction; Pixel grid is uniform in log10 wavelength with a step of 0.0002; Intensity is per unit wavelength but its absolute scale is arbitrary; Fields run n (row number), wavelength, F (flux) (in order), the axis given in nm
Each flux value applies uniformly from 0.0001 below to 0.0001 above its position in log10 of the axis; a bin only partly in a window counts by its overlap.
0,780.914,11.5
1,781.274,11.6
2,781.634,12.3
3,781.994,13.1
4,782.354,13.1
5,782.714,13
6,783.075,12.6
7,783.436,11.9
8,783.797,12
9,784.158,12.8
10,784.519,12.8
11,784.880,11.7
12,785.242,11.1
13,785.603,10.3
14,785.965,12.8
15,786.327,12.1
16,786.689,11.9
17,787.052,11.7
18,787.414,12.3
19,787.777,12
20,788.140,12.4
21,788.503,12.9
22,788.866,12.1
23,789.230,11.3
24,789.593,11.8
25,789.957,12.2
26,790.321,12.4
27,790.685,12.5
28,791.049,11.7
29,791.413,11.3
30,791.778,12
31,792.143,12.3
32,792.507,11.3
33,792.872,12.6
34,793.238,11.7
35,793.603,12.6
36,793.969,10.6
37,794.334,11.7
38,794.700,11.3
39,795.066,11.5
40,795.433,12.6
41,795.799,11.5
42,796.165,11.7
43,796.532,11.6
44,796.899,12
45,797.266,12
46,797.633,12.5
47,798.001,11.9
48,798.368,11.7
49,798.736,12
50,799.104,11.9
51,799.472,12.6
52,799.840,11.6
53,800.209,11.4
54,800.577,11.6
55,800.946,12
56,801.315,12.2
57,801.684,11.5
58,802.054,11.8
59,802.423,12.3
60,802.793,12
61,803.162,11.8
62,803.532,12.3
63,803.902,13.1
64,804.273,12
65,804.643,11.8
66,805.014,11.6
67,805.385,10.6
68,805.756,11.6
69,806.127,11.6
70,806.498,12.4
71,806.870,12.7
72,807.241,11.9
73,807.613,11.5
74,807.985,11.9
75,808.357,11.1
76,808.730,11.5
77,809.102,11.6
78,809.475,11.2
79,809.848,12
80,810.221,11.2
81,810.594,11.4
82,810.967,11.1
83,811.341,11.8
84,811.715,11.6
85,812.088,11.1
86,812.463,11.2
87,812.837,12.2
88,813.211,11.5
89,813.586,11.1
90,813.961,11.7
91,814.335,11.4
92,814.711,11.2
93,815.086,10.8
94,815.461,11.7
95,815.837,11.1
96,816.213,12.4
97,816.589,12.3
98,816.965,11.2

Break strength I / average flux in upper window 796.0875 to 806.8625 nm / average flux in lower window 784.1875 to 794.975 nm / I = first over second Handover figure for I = 1.00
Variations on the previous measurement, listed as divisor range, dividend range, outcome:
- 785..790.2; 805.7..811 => 0.98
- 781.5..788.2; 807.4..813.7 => 0.94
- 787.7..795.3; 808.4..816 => 0.96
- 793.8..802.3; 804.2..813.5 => 0.98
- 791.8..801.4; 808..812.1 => 0.97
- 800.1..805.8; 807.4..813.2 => 0.97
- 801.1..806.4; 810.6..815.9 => 0.96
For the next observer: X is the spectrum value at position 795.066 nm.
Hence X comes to 11.5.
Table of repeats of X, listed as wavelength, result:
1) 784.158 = 12.8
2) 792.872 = 12.6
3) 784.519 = 12.8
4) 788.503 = 12.9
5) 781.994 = 13.1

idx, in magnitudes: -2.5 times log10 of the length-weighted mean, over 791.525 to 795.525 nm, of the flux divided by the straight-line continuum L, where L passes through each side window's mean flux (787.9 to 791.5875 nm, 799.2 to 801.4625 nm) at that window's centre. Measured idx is 0.02 mag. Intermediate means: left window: 12.1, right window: 11.9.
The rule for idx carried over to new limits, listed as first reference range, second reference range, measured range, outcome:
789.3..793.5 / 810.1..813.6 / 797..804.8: -0.03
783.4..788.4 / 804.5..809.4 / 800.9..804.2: -0.03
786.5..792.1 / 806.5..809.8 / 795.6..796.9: 0.02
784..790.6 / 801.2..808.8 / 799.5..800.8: 0.02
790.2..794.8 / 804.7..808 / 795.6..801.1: -0.01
